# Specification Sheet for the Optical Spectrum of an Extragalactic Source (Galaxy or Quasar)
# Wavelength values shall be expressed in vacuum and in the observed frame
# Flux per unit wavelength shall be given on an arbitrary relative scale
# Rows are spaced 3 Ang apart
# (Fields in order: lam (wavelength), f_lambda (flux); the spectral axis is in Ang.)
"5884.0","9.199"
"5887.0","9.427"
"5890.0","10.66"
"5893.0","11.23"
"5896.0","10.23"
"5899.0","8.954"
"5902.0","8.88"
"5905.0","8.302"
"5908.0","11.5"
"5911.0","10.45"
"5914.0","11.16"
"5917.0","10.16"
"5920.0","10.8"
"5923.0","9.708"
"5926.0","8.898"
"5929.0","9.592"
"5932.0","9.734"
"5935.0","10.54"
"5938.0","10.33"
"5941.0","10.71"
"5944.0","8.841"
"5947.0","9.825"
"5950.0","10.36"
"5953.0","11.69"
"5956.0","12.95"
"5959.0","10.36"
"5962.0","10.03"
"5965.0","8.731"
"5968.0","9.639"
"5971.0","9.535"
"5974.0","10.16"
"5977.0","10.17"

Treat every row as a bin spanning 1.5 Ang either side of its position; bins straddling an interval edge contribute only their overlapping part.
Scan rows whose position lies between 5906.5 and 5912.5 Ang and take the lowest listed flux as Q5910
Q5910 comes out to 10.45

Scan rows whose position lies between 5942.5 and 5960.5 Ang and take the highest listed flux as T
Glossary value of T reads 12.95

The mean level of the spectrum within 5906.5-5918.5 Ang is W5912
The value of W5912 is 10.8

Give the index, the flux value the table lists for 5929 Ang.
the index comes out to 9.592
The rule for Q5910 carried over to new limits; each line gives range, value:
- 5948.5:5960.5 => 10.36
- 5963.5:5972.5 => 8.731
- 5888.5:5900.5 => 8.954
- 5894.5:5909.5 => 8.302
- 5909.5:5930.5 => 8.898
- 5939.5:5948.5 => 8.841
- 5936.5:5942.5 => 10.33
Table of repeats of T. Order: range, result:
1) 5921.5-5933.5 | 9.734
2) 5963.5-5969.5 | 9.639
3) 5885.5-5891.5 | 10.66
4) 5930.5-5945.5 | 10.71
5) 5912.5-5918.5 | 11.16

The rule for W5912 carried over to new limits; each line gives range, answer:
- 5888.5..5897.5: 10.7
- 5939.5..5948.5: 9.79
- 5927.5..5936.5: 9.96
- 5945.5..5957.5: 11.2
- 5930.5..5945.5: 10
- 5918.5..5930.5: 9.75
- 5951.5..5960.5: 11.7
